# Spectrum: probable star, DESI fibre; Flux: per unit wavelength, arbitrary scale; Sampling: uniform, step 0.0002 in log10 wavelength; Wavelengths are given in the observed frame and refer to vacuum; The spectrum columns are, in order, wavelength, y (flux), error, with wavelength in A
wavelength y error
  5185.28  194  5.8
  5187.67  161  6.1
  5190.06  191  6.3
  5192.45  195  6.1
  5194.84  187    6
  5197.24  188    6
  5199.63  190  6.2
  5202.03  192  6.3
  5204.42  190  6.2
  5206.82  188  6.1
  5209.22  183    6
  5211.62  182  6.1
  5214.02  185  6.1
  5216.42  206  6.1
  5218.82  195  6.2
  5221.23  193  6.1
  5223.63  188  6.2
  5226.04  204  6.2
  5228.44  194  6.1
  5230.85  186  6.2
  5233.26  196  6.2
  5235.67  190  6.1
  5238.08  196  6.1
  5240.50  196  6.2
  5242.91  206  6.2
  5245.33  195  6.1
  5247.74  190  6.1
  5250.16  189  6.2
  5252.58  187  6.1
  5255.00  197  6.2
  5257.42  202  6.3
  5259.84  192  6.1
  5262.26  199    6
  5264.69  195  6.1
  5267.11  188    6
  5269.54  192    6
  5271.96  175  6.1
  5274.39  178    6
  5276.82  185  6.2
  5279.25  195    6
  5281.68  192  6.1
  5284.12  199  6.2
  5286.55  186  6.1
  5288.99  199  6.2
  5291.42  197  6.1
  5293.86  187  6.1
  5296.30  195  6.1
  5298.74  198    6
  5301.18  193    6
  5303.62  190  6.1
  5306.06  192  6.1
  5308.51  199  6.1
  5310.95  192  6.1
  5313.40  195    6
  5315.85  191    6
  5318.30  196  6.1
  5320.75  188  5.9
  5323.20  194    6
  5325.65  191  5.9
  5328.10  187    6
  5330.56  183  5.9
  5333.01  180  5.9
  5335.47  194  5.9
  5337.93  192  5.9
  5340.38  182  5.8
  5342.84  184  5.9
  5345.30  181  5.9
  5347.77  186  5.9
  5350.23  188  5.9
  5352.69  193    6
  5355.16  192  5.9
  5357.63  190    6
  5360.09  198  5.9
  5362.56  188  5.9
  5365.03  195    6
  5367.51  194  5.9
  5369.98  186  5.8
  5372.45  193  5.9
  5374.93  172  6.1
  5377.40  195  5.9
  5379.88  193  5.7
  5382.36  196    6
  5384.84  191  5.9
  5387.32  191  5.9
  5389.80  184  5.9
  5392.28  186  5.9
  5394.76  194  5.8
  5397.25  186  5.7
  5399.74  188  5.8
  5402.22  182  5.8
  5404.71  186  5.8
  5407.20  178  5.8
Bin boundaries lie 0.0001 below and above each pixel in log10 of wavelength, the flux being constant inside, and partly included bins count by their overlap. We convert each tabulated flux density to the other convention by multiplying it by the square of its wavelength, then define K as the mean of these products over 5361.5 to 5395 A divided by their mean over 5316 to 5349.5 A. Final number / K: 1.0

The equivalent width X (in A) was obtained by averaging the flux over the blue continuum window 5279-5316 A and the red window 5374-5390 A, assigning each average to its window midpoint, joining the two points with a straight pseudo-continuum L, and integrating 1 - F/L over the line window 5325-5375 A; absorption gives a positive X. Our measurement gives 0.7 A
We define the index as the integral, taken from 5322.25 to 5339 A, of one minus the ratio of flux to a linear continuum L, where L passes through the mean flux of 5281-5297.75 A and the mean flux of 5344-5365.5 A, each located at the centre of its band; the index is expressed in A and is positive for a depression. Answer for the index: 0.24 A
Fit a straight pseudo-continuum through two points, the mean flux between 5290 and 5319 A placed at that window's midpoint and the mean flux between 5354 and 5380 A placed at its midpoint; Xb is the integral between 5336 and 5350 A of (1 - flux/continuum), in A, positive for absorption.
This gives 0.4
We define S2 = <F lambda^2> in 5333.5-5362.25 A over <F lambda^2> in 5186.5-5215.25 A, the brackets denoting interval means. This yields 1.07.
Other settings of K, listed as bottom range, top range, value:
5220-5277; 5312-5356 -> 1.01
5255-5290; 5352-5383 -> 1.03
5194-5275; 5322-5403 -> 1.03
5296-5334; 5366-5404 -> 1.01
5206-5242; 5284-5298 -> 1.03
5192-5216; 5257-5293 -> 1.04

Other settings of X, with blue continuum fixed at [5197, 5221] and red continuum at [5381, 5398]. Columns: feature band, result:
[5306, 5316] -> -0.2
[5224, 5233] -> -0.2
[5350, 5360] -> -0.1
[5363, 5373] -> -0.1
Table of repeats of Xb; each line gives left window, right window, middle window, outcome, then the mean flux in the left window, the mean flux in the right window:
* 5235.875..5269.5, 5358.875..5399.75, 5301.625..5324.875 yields -0.1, 194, 190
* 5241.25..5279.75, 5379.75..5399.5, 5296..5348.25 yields 0.2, 192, 190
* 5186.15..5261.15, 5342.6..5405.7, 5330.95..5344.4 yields 0.3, 191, 189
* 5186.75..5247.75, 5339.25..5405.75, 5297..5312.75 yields -0.4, 191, 189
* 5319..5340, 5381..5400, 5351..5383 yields -0.3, 189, 190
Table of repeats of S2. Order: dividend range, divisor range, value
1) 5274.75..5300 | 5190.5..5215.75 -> 1.06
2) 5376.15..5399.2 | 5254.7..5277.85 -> 1.05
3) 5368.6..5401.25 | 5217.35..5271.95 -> 1.03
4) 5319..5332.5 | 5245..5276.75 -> 1.01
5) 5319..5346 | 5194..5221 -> 1.03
